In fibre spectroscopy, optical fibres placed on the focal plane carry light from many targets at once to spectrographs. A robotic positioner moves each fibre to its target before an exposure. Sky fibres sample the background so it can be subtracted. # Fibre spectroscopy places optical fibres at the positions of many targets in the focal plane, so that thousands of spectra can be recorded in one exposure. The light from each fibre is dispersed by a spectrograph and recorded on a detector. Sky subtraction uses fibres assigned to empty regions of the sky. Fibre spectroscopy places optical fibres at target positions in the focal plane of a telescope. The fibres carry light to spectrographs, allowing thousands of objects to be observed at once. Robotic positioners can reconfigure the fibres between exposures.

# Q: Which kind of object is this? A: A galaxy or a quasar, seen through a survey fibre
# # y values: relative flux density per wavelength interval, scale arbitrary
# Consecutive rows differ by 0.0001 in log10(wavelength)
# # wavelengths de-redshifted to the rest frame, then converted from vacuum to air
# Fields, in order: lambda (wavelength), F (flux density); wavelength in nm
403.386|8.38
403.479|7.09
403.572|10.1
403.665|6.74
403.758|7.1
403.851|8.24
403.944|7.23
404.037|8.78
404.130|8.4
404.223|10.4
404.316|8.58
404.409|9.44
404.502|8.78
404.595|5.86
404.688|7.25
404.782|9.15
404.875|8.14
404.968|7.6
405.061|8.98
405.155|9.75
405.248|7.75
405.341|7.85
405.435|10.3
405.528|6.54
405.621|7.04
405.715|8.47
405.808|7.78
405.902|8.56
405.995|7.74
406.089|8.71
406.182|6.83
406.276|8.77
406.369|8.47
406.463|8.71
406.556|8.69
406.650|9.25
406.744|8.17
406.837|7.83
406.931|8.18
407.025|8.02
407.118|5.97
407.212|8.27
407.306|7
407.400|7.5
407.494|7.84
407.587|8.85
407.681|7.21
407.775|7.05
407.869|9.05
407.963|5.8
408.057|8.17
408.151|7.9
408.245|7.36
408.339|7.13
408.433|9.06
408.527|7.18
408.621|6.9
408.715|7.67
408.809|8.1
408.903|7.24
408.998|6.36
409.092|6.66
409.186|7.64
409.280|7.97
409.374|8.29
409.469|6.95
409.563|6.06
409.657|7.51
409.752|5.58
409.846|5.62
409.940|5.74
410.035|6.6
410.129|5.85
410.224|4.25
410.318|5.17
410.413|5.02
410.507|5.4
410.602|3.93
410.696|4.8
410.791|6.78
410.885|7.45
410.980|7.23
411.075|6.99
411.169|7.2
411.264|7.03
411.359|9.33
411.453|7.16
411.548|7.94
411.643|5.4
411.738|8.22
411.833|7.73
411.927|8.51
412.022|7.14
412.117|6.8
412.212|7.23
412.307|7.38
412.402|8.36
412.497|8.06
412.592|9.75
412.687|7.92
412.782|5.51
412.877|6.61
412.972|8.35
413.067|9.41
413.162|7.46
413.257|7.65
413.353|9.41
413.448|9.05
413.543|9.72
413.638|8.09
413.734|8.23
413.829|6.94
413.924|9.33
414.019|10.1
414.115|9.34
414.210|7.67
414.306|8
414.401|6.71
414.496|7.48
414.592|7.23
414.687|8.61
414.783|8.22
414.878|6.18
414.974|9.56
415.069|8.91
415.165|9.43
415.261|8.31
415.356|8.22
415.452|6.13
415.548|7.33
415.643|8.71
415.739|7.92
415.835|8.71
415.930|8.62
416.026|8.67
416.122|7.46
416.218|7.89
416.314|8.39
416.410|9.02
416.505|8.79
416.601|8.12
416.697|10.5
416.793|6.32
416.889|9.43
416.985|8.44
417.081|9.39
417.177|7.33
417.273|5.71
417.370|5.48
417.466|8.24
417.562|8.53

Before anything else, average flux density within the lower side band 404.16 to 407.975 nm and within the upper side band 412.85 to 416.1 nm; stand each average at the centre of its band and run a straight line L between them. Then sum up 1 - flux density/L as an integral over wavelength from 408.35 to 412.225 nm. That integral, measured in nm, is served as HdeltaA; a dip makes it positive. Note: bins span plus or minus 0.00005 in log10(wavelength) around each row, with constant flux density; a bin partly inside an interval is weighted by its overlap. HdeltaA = 0.65 nm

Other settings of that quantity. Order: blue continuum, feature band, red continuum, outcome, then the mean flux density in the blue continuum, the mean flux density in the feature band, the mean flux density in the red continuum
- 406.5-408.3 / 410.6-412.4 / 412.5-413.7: 0.21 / 7.8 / 7.18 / 8.23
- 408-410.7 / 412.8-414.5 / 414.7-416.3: -0.13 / 6.65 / 8.28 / 8.15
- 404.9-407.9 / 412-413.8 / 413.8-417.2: 0.05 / 8.08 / 8.01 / 8.28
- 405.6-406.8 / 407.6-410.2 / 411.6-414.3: 0.33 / 8.27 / 7.13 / 8.05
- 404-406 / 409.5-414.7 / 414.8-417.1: 0.65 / 8.34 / 7.3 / 8.34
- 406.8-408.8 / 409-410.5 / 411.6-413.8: 0.28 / 7.62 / 6.31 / 7.91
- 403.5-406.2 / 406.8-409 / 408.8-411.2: -0.15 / 8.21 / 7.59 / 6.37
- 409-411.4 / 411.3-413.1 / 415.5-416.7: -0.16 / 6.43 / 7.71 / 8.4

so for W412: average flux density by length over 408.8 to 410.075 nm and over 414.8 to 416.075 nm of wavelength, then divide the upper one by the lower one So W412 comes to 1.20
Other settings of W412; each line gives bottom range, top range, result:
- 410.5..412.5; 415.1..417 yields 1.17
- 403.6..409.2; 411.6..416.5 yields 1.02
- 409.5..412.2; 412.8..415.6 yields 1.25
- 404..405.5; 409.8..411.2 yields 0.69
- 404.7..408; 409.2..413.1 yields 0.86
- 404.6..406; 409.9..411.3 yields 0.73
